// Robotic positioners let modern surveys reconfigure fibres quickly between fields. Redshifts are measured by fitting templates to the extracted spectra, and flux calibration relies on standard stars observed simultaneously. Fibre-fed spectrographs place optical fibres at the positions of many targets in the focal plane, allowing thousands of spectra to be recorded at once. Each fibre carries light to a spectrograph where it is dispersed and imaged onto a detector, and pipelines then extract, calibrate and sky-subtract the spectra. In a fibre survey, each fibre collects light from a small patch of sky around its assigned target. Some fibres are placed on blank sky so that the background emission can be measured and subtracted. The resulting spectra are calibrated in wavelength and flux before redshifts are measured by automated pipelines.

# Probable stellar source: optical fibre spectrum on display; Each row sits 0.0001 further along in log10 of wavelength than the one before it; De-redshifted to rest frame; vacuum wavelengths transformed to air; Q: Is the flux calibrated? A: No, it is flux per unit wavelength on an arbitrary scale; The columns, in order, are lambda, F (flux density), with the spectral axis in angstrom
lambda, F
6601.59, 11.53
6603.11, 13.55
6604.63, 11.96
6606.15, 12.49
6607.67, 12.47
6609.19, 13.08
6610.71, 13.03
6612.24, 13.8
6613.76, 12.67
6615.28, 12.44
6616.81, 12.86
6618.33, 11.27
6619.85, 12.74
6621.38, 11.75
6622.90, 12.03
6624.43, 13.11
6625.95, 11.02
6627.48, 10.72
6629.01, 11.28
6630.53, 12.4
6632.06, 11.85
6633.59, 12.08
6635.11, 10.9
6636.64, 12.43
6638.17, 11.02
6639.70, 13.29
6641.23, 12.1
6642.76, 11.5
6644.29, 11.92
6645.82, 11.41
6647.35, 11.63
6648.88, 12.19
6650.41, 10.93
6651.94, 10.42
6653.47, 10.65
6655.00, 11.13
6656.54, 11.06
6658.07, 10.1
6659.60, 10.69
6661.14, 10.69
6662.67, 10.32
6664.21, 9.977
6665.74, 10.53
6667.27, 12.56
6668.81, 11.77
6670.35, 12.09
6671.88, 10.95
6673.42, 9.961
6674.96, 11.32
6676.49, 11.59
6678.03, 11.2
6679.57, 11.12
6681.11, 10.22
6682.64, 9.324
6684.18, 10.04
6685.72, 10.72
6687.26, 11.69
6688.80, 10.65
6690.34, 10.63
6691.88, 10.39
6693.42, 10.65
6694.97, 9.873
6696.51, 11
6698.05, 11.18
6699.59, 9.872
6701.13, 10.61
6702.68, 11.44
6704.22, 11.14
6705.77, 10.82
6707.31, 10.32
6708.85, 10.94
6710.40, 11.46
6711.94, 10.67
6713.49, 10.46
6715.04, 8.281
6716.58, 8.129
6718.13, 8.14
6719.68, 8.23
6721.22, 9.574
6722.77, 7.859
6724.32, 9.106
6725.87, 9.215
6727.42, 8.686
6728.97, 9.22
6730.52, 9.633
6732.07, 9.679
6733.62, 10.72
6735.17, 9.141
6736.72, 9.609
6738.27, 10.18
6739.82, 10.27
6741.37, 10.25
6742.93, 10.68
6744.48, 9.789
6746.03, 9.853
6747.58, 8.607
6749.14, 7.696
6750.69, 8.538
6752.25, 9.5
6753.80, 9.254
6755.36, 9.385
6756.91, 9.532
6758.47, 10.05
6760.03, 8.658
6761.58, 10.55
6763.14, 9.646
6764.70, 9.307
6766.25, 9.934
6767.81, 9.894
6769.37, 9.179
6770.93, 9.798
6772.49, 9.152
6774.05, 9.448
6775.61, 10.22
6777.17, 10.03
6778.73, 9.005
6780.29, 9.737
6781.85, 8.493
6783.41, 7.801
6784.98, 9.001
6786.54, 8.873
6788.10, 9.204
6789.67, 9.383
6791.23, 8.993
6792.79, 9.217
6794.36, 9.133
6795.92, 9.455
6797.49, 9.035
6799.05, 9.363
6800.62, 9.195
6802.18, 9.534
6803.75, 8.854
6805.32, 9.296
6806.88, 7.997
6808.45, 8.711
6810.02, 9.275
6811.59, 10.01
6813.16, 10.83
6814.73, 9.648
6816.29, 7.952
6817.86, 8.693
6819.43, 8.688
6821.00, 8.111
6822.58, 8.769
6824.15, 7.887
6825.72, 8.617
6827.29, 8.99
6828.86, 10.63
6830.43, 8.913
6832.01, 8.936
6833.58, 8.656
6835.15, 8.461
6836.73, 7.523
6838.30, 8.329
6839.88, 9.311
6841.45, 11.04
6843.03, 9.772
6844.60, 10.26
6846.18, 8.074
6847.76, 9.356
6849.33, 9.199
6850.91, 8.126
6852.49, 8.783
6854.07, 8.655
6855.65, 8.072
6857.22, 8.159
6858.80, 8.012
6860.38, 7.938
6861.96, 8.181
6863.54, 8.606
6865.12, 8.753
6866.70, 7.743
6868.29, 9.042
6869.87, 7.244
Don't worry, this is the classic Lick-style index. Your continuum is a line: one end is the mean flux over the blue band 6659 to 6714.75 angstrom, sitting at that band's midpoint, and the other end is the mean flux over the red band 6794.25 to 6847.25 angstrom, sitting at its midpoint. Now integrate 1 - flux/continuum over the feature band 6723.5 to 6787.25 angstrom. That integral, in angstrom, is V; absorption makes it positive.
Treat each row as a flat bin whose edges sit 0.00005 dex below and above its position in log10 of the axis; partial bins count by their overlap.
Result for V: 2.90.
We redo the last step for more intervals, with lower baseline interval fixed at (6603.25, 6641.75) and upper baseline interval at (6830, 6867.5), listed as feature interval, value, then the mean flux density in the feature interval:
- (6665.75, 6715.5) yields 1.63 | 10.8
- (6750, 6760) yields 0.81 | 9.32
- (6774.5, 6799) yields 1.22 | 9.18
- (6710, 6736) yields 3.36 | 9.28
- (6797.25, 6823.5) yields 0.69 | 9.05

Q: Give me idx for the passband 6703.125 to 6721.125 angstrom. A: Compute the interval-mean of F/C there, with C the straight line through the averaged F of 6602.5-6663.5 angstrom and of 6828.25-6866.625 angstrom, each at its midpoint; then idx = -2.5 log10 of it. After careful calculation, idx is 0.09 mag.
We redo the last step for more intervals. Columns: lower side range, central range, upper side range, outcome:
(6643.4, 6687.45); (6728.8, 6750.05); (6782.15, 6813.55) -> 0.029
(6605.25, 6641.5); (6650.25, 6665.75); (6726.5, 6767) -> 0.087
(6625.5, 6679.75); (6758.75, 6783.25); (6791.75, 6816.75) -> 0.021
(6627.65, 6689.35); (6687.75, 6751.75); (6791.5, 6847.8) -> 0.059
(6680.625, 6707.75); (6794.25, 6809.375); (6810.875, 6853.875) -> 0.036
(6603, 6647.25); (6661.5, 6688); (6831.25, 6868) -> 0.047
